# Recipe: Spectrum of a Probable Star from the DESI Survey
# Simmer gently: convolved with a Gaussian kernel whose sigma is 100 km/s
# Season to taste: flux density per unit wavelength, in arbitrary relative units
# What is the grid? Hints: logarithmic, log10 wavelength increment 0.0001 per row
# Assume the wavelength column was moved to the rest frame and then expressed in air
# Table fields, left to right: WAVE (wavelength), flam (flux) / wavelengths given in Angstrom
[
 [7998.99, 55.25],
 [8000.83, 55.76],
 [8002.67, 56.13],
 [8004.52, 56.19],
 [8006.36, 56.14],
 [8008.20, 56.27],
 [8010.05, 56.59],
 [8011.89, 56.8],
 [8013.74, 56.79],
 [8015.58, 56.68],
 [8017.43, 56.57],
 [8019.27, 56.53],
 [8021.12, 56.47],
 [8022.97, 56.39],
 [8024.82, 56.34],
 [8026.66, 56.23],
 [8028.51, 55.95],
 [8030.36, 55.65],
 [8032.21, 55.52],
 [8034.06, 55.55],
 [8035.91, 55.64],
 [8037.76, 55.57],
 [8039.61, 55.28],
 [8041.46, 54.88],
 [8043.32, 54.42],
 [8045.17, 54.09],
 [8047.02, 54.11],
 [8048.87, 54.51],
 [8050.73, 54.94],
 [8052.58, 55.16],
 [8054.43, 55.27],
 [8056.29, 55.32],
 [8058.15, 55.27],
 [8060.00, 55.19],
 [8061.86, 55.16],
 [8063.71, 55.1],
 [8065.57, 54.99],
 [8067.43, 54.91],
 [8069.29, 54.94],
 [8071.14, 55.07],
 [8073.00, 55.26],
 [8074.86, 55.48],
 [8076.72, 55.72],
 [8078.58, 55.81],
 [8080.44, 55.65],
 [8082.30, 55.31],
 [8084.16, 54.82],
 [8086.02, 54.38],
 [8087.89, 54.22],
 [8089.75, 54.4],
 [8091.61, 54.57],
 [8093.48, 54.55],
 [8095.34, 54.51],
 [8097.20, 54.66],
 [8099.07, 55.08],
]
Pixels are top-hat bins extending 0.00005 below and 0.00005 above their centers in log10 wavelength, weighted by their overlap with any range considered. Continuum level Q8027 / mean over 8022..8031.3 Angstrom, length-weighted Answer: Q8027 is 56.1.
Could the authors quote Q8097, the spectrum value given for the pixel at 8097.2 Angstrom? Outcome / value 54.66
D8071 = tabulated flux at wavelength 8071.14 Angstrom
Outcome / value 55.07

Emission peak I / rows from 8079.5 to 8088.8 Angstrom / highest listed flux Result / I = 55.65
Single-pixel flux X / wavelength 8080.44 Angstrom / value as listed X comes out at 55.65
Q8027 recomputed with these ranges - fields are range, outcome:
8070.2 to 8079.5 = 55.5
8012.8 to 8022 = 56.6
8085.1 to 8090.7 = 54.3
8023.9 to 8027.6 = 56.4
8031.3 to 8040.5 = 55.5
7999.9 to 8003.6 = 55.9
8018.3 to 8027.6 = 56.4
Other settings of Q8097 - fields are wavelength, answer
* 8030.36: 55.65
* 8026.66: 56.23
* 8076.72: 55.72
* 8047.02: 54.11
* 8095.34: 54.51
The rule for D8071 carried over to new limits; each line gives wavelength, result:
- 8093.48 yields 54.55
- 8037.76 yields 55.57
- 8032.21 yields 55.52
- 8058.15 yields 55.27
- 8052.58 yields 55.16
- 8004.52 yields 56.19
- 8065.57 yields 54.99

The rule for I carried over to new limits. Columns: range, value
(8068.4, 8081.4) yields 55.81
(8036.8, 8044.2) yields 55.57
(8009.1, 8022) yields 56.8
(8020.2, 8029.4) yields 56.47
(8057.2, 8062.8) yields 55.27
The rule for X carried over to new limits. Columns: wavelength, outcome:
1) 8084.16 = 54.82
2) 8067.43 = 54.91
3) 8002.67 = 56.13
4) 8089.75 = 54.4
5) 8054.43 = 55.27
